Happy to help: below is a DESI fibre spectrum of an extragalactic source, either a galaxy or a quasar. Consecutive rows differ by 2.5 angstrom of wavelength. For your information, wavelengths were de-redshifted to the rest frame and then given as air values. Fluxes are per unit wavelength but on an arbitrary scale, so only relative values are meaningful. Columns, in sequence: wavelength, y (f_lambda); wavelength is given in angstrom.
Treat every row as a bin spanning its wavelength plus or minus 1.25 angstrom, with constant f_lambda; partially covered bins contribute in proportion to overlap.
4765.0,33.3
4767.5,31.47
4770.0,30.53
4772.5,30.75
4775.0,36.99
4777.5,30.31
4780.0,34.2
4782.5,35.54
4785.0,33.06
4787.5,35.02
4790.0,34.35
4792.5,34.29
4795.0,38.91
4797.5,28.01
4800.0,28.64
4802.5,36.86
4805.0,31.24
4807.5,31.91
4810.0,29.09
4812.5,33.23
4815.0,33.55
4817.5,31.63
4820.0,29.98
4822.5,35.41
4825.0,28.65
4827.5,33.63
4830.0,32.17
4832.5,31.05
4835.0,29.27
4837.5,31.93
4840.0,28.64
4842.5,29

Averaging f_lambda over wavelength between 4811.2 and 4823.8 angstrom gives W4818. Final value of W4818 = 32.7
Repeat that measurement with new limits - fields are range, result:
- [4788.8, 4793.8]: 34.4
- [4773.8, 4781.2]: 33.8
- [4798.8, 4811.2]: 31.6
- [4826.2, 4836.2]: 31.5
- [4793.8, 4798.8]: 33.4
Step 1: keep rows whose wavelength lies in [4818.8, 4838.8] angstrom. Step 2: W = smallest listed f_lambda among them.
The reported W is 28.65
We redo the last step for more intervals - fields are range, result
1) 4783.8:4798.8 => 28.01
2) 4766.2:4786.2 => 30.31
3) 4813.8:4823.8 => 29.98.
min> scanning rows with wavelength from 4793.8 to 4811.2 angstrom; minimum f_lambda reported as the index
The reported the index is 28.01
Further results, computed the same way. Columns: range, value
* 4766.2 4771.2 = 30.53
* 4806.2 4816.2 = 29.09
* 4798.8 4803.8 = 28.64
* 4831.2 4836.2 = 29.27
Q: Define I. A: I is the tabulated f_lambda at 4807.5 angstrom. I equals 31.91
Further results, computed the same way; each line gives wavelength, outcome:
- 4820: 29.98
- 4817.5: 31.63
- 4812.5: 33.23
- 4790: 34.35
